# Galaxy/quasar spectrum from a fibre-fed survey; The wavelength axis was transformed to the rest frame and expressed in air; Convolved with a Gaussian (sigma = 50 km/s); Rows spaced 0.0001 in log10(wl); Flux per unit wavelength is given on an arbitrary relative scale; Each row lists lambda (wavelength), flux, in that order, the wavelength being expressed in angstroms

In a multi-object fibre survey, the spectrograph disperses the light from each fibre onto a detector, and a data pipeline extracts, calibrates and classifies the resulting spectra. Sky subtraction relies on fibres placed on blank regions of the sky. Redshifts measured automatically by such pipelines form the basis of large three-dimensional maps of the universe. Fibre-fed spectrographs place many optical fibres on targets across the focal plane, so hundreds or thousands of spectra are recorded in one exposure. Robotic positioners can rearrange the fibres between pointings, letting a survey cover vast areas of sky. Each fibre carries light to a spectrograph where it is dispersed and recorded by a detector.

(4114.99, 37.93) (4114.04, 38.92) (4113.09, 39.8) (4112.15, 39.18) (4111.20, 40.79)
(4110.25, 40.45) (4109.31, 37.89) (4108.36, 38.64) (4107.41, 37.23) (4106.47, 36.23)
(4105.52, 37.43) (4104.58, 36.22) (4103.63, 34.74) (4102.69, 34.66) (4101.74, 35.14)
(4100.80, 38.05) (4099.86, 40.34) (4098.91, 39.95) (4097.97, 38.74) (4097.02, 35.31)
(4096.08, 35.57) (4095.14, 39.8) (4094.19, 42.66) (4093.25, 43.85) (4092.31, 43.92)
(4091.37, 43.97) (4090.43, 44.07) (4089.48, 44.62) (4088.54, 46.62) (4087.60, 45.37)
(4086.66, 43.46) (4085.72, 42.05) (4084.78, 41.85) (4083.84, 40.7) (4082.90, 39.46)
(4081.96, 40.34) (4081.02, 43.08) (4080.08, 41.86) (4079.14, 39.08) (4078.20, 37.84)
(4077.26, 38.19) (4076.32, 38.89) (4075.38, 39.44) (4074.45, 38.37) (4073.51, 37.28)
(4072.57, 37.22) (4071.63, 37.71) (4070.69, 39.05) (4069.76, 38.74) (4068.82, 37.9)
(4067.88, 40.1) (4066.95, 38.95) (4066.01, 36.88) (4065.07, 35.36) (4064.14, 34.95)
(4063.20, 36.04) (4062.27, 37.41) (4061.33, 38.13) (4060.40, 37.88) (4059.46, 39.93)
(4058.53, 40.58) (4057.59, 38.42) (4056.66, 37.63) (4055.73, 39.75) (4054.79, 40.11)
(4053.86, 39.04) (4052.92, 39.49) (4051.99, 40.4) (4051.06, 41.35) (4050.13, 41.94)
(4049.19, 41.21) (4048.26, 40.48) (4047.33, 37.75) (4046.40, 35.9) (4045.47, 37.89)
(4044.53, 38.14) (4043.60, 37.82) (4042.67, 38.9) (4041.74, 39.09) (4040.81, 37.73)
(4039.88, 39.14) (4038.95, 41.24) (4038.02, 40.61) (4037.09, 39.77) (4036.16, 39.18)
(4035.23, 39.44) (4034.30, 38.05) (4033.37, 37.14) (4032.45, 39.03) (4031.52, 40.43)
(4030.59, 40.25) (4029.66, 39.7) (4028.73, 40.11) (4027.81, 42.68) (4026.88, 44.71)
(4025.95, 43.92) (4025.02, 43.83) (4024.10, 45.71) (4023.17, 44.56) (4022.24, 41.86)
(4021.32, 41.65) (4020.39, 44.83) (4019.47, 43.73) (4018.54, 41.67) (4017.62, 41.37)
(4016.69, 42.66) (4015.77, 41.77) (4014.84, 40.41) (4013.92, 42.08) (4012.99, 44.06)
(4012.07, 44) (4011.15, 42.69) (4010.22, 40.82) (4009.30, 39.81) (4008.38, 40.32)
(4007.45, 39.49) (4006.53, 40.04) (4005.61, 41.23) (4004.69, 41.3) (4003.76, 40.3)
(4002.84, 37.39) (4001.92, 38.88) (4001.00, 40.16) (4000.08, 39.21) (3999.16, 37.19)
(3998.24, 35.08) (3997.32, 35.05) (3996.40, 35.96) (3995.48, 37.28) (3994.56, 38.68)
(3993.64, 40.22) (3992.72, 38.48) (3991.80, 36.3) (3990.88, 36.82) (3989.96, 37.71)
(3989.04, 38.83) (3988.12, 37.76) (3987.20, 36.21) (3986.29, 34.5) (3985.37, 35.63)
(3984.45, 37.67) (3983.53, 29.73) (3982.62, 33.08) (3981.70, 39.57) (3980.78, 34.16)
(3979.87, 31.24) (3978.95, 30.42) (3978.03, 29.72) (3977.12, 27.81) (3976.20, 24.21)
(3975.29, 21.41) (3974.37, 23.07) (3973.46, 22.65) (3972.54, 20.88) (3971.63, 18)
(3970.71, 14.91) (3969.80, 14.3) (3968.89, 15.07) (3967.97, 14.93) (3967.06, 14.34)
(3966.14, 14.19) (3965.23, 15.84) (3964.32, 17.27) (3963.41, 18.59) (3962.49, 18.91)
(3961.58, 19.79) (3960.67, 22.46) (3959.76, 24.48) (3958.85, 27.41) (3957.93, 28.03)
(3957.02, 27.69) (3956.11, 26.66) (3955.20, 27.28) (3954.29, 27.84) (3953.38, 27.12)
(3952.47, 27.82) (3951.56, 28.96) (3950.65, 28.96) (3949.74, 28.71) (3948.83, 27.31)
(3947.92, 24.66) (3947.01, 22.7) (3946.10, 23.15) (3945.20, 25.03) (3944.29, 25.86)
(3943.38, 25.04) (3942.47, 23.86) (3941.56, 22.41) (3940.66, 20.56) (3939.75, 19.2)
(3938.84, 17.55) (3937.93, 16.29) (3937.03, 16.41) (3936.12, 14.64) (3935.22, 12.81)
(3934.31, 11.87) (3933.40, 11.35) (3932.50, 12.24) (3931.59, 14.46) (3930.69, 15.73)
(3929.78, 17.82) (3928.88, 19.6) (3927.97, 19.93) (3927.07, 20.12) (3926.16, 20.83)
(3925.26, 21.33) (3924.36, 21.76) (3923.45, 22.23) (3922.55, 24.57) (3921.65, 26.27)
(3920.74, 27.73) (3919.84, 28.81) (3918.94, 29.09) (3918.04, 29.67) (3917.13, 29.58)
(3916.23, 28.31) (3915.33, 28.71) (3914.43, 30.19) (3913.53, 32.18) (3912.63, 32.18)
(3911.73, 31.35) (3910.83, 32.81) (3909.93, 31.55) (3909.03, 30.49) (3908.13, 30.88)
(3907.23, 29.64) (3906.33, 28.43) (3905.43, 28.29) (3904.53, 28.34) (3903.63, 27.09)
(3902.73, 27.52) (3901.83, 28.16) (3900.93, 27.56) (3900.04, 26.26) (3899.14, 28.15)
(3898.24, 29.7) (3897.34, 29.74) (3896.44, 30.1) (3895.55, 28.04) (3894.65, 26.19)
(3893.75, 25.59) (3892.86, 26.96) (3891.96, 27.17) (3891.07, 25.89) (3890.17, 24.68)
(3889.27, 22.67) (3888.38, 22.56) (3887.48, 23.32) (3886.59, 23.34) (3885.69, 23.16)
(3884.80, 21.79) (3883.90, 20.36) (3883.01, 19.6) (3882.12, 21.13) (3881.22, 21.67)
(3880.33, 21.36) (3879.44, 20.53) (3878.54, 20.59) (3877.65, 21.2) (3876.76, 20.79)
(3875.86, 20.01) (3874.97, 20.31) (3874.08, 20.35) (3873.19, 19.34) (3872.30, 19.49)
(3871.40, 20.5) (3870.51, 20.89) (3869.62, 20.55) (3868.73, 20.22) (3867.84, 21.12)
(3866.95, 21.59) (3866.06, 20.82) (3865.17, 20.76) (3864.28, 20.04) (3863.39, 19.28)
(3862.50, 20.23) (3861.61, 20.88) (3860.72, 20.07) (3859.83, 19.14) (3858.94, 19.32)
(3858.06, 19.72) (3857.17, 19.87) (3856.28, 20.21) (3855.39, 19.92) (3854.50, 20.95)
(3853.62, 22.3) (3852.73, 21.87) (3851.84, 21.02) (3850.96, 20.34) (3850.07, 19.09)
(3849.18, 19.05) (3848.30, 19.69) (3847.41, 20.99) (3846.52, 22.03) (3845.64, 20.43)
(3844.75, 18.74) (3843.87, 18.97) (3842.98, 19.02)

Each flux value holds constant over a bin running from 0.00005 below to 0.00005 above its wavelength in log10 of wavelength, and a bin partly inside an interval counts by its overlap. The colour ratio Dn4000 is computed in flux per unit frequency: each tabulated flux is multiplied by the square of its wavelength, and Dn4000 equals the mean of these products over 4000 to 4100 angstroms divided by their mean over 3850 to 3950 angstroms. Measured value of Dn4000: 1.88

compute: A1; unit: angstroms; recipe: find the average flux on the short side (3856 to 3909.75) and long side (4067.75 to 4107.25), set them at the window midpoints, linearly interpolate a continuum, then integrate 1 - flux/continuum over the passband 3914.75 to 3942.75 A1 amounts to 6.4 angstroms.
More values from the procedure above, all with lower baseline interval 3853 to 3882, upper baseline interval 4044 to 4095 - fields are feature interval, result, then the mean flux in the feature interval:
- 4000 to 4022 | -4.5 angstroms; 41.3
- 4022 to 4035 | -2.0 angstroms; 41.5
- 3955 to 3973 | 5.9 angstroms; 19.9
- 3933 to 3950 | 4.4 angstroms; 20.4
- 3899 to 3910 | -2.1 angstroms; 28.6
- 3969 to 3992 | 1.4 angstroms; 29.6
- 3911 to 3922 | -2.0 angstroms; 29.6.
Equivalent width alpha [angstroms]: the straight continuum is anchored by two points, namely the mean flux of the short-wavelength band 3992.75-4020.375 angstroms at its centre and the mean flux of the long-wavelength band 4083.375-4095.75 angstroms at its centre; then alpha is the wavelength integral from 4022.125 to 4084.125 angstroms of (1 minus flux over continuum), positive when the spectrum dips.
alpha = 3.5 angstroms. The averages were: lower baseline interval 40.2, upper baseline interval 43.2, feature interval 39.5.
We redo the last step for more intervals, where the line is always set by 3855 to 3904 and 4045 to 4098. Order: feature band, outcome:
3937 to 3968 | 6.5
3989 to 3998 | -1.3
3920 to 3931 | 2.0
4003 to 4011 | -1.5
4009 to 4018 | -1.9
